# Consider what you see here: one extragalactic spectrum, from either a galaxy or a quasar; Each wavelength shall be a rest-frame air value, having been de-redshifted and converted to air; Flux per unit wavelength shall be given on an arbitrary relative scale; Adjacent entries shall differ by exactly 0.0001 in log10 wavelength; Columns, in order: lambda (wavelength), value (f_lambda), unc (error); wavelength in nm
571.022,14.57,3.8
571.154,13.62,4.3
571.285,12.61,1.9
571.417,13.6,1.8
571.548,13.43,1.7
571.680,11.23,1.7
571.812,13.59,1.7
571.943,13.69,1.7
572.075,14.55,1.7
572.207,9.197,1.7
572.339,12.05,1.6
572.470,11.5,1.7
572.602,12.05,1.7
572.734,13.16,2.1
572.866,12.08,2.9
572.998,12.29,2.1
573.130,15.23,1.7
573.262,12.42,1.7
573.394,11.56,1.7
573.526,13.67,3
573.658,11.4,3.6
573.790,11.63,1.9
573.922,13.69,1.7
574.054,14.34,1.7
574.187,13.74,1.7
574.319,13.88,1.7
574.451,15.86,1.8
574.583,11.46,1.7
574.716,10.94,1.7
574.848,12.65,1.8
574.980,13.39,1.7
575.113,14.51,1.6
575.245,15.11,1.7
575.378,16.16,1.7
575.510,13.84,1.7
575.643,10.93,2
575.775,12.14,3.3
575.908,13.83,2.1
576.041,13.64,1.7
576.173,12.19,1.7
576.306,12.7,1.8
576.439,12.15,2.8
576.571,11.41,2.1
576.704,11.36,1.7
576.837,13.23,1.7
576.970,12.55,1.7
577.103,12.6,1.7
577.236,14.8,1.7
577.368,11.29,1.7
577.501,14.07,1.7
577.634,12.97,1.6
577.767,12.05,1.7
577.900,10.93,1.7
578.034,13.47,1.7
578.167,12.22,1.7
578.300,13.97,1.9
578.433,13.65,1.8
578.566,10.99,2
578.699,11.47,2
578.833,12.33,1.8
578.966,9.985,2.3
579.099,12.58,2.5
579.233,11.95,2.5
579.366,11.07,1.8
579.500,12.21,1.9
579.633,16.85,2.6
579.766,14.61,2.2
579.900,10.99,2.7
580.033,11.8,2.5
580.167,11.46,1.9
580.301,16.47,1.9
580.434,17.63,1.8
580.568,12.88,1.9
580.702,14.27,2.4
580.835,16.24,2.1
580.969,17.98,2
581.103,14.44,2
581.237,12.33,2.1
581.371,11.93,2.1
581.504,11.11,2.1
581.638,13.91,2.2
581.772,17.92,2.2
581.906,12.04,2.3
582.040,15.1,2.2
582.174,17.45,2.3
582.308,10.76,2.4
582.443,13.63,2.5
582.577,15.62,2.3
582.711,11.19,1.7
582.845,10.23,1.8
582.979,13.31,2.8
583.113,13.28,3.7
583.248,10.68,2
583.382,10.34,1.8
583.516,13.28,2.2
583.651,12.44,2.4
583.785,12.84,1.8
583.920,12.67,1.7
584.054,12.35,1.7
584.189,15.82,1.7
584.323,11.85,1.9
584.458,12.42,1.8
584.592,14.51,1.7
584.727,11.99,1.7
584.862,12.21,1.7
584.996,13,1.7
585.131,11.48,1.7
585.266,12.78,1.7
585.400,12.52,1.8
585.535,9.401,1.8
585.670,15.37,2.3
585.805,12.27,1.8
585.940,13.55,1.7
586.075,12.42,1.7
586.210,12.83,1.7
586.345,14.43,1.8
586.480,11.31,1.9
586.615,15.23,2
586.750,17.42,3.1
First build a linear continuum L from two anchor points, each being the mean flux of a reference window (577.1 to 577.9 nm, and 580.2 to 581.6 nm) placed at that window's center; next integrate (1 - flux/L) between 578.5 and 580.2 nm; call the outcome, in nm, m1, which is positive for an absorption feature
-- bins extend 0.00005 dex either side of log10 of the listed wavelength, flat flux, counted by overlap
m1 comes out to 0.19 nm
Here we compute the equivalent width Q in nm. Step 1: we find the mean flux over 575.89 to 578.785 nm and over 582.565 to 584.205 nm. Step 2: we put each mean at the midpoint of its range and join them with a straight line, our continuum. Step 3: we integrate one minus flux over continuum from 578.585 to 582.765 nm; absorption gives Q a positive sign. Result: -0.348 nm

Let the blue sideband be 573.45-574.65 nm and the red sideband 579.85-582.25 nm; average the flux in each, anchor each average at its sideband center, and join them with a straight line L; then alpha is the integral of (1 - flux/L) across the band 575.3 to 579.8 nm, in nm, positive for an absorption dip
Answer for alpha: 0.343 nm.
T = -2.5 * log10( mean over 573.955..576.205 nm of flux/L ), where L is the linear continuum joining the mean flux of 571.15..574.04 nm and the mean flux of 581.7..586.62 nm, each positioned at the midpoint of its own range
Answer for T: -0.06 mag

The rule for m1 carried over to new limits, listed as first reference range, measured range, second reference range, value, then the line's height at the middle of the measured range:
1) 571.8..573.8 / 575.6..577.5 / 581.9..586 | 0.006 nm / 12.6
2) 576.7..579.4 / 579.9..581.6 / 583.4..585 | -0.178 nm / 12.6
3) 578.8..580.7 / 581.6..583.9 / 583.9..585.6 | -0.068 nm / 12.8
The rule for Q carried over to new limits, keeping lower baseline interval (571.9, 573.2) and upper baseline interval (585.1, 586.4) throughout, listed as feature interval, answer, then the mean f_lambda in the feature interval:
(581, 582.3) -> -0.14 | 14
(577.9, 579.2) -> 0.04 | 12.2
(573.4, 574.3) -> -0.03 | 13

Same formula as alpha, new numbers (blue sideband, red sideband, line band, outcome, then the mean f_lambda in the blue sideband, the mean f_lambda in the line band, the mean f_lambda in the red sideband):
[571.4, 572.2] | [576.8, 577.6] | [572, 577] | 0.08 nm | 13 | 12.9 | 13.1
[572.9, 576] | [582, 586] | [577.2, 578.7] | 0.05 nm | 13.2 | 12.7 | 12.8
